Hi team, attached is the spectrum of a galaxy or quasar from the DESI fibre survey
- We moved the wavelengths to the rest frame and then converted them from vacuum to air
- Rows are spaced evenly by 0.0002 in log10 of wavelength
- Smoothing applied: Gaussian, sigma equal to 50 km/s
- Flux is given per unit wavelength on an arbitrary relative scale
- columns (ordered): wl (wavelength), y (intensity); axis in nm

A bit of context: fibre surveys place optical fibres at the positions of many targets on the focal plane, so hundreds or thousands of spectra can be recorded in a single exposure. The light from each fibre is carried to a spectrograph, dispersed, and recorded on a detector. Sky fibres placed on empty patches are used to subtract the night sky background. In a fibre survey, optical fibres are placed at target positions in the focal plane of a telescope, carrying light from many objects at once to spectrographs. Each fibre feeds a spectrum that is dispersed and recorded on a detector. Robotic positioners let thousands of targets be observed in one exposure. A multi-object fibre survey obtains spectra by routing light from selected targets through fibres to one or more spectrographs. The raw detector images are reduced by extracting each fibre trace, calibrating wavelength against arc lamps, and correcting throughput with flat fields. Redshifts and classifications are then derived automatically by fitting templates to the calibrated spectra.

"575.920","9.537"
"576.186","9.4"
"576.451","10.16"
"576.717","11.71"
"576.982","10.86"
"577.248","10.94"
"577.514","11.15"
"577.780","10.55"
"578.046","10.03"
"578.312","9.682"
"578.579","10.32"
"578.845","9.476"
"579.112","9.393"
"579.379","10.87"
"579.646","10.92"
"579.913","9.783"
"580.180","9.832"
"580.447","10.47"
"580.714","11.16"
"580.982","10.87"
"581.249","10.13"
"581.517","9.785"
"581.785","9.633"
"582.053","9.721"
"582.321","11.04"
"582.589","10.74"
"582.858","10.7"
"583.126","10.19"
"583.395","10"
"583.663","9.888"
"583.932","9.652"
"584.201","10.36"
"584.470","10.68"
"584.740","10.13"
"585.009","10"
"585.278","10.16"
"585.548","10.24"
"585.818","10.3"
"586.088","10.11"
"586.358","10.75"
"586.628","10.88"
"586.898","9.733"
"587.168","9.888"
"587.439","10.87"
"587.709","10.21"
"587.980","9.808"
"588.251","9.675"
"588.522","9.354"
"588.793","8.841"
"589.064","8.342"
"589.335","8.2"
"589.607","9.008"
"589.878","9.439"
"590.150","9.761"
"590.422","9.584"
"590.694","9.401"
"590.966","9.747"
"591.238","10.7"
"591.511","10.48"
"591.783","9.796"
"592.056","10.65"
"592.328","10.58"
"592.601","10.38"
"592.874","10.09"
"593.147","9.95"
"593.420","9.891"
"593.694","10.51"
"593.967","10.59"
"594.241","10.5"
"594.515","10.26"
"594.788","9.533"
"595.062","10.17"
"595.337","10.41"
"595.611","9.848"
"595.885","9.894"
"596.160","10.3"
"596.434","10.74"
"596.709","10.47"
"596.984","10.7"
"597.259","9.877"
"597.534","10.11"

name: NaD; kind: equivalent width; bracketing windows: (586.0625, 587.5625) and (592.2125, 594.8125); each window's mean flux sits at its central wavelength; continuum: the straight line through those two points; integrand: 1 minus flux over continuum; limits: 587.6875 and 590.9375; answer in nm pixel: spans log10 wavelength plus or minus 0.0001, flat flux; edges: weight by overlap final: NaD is 0.33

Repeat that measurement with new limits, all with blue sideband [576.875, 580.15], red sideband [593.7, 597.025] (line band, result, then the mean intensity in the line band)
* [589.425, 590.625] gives 0.10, 9.39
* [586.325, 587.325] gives 0.00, 10.3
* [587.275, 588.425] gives 0.02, 10.1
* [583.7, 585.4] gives 0.02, 10.1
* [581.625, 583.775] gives 0.01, 10.2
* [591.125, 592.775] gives -0.02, 10.4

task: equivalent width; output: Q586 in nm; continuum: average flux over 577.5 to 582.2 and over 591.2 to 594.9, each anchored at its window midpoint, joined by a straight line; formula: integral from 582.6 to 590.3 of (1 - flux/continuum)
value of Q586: 0.24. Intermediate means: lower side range 10.2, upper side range 10.3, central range 9.91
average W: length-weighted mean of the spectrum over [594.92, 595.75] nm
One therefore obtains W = 10.1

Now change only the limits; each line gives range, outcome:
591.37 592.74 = 10.4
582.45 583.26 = 10.5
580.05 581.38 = 10.5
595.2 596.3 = 10.1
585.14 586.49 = 10.3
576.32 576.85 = 10.9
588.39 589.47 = 8.69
